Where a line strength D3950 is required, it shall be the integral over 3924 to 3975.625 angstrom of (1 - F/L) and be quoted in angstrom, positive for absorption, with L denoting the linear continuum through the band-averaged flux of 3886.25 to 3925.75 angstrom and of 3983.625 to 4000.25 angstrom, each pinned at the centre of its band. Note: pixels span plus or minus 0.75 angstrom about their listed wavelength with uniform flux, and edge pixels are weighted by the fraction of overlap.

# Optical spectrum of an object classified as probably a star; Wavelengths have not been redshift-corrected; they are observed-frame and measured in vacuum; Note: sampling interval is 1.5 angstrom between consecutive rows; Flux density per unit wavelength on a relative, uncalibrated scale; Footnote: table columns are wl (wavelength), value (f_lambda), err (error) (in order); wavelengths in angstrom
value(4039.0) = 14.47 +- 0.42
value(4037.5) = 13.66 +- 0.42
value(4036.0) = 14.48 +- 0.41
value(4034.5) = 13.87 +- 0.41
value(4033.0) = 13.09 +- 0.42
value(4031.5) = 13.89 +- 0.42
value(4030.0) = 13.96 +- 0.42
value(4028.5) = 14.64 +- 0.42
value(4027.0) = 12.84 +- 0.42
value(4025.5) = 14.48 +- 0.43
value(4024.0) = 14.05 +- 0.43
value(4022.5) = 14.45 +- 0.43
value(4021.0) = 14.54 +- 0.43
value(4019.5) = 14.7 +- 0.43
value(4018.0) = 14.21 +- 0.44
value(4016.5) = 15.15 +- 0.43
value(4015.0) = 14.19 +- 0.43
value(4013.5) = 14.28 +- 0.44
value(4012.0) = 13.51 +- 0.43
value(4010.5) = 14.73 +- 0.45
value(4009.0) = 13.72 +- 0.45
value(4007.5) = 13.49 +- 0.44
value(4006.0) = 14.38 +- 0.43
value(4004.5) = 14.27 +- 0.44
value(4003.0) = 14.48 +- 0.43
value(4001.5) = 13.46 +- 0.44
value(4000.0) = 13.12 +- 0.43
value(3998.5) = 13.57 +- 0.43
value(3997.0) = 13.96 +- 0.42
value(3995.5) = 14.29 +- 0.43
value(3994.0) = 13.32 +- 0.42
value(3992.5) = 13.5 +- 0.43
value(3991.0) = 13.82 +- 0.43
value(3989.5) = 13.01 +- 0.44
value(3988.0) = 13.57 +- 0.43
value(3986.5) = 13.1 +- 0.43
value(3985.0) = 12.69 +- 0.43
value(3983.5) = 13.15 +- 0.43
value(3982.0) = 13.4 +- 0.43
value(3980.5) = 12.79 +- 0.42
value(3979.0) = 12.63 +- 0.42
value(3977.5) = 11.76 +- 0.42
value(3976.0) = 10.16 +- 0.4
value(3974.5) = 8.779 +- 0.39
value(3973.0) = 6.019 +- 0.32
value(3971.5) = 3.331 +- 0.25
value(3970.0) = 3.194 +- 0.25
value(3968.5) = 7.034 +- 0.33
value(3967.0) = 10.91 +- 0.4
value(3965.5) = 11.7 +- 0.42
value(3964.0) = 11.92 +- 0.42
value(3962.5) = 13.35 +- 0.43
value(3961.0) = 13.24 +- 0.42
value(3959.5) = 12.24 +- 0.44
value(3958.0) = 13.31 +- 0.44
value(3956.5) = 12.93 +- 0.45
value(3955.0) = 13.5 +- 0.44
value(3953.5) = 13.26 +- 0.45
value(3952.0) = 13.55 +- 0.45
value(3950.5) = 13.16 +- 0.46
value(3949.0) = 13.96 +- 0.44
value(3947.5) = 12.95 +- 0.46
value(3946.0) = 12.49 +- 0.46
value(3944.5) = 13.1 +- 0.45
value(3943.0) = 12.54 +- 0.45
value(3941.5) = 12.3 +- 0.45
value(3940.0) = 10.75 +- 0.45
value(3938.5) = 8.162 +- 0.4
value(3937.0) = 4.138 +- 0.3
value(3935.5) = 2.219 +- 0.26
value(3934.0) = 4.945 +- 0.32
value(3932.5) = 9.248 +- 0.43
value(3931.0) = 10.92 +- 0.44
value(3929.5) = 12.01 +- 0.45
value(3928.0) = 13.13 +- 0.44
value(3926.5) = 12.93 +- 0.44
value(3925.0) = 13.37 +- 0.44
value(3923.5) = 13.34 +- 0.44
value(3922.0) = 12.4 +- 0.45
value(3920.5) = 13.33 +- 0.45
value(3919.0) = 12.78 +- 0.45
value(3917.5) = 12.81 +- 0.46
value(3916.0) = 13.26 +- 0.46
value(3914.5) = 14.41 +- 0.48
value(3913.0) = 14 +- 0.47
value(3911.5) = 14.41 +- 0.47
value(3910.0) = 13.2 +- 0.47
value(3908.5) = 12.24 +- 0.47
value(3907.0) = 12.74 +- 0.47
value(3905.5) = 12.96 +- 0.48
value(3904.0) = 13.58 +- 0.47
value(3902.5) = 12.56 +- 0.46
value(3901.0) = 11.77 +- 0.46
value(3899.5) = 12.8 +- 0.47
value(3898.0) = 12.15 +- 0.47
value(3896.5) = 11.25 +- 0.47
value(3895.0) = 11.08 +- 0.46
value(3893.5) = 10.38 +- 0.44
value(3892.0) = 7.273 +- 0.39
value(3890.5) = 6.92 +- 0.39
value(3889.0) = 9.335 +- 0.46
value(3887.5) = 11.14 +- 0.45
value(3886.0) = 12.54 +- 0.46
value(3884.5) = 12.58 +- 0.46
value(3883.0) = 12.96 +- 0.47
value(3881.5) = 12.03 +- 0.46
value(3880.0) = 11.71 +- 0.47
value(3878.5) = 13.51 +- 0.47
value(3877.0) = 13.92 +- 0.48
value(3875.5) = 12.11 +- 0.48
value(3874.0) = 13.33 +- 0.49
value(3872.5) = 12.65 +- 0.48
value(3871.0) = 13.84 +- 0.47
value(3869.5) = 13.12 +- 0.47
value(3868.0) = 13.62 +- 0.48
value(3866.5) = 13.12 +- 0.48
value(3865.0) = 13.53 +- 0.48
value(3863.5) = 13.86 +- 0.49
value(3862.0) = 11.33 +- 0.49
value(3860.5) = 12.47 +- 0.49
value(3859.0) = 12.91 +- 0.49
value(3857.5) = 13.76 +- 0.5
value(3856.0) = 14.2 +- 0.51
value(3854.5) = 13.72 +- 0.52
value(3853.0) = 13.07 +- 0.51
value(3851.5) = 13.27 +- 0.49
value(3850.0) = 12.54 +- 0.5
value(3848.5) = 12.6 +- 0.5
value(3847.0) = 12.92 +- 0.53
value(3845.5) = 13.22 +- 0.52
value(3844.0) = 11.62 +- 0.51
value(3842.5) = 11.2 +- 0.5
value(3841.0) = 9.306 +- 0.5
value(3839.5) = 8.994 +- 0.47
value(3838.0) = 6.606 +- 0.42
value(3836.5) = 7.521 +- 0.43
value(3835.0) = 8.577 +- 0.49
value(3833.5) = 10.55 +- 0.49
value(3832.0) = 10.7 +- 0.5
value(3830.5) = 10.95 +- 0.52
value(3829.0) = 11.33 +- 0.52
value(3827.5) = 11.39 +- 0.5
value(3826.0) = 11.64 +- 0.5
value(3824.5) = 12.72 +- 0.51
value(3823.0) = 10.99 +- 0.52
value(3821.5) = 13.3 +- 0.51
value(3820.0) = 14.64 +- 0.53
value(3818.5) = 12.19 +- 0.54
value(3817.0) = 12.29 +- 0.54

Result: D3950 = 8.8 angstrom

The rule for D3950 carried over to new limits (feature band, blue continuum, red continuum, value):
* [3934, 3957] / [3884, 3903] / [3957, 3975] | -2.5 angstrom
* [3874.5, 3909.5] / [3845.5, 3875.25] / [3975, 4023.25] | 4.0 angstrom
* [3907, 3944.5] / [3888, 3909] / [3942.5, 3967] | 1.7 angstrom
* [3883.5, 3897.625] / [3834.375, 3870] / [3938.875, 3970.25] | 1.9 angstrom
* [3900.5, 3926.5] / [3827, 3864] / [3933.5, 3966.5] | -3.8 angstrom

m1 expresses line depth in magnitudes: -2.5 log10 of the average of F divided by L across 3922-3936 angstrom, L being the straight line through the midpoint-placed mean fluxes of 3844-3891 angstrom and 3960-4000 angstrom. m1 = 0.15 mag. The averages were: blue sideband 12.7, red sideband 11.5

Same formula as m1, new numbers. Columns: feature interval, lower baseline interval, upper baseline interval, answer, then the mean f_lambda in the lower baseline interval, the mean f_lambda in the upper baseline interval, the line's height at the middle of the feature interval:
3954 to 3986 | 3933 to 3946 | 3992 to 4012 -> 0.03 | 8.76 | 13.9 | 11.2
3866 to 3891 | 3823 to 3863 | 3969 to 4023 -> -0.05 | 11.5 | 12.7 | 11.8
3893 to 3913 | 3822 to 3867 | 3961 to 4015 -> -0.05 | 11.7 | 12.2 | 11.9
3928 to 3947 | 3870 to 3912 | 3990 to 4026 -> 0.32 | 12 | 14.1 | 12.8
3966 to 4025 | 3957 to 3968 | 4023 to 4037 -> 0.05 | 12.3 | 13.9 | 13.1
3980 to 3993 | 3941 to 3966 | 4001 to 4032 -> 0.03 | 12.9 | 14.2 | 13.6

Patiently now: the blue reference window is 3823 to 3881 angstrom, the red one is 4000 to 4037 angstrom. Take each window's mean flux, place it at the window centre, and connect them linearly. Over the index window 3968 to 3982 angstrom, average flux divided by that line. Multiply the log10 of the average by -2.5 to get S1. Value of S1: 0.483 mag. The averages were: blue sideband 12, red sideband 14.1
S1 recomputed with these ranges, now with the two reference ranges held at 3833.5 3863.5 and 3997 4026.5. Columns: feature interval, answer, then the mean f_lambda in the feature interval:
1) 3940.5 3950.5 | 0.02 mag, 12.9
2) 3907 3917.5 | -0.07 mag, 13.5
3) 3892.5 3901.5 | 0.08 mag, 11.4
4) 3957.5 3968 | 0.10 mag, 12.2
